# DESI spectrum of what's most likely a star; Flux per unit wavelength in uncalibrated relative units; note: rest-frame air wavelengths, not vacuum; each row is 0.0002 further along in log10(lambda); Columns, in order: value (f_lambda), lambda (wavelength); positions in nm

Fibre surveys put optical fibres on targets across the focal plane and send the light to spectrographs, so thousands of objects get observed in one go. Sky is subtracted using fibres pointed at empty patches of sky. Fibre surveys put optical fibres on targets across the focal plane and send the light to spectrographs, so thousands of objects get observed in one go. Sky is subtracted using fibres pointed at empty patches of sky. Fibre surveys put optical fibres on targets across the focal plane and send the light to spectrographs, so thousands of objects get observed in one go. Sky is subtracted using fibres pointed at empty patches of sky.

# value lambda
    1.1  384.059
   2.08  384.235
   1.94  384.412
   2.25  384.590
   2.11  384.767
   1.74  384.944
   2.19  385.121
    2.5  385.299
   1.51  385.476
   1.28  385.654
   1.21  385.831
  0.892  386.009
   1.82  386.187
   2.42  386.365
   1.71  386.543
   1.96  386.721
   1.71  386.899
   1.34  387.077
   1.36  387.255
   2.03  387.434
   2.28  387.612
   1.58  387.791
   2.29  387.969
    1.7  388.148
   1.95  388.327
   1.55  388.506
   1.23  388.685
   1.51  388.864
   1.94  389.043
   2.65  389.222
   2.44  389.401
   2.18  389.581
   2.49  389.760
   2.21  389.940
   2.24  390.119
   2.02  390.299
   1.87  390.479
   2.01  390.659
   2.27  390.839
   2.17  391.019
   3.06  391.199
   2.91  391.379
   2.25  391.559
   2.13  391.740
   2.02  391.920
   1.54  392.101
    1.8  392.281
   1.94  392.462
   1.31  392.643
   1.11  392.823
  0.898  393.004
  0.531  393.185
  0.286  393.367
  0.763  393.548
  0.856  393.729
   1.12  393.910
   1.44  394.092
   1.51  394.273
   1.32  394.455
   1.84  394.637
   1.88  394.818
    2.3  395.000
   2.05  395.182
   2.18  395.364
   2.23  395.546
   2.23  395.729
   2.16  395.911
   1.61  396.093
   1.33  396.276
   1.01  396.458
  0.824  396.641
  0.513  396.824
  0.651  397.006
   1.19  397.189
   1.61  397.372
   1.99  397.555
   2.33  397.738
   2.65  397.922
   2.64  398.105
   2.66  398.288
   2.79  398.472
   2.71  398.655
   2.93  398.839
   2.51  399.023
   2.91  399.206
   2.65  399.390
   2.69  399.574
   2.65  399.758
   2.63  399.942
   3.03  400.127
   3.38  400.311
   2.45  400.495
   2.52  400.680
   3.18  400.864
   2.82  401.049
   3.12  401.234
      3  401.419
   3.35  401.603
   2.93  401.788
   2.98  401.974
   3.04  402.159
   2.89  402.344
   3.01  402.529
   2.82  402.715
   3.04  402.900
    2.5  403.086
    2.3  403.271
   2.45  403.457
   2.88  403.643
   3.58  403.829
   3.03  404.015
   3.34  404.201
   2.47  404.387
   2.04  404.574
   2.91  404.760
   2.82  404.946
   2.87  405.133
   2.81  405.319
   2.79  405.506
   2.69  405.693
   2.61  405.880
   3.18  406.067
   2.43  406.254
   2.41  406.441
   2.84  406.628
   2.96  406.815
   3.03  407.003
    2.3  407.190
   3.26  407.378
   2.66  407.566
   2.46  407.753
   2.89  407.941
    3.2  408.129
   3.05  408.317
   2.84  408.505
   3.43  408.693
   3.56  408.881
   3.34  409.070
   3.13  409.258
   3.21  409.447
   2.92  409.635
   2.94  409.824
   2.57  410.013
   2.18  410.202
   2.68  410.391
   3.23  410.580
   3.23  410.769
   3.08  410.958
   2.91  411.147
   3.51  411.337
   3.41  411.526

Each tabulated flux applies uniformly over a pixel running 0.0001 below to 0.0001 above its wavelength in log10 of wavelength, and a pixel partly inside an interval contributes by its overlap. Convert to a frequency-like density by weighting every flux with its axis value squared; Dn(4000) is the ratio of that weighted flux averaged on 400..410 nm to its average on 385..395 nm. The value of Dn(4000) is 1.8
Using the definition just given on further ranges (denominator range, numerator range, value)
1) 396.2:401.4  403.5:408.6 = 1.26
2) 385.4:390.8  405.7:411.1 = 1.74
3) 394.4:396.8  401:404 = 1.74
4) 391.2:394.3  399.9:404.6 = 2.05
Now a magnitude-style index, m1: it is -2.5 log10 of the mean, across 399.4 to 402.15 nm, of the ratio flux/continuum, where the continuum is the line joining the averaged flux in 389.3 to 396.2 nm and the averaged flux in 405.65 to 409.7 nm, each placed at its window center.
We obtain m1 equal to -0.20 mag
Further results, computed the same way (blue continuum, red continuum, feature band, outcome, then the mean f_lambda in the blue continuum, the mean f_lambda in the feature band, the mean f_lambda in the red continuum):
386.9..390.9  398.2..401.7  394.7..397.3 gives 0.50 mag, 1.95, 1.59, 2.84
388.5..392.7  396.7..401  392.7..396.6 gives 0.48 mag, 2.09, 1.45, 2.4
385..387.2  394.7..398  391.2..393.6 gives 0.09 mag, 1.71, 1.57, 1.7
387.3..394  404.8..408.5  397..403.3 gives -0.11 mag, 1.81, 2.68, 2.81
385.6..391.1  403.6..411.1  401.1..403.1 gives -0.14 mag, 1.89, 2.99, 2.9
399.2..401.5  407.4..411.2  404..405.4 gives 0.05 mag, 2.84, 2.77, 2.98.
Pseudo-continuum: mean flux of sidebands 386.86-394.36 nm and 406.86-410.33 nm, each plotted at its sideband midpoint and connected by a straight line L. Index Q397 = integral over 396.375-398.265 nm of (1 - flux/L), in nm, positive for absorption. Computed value 0.54 nm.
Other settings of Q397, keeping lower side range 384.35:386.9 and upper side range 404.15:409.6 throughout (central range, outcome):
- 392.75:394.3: 0.91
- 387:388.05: 0.05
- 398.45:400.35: -0.22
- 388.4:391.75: -0.20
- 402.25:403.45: -0.03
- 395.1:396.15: 0.10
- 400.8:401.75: -0.18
